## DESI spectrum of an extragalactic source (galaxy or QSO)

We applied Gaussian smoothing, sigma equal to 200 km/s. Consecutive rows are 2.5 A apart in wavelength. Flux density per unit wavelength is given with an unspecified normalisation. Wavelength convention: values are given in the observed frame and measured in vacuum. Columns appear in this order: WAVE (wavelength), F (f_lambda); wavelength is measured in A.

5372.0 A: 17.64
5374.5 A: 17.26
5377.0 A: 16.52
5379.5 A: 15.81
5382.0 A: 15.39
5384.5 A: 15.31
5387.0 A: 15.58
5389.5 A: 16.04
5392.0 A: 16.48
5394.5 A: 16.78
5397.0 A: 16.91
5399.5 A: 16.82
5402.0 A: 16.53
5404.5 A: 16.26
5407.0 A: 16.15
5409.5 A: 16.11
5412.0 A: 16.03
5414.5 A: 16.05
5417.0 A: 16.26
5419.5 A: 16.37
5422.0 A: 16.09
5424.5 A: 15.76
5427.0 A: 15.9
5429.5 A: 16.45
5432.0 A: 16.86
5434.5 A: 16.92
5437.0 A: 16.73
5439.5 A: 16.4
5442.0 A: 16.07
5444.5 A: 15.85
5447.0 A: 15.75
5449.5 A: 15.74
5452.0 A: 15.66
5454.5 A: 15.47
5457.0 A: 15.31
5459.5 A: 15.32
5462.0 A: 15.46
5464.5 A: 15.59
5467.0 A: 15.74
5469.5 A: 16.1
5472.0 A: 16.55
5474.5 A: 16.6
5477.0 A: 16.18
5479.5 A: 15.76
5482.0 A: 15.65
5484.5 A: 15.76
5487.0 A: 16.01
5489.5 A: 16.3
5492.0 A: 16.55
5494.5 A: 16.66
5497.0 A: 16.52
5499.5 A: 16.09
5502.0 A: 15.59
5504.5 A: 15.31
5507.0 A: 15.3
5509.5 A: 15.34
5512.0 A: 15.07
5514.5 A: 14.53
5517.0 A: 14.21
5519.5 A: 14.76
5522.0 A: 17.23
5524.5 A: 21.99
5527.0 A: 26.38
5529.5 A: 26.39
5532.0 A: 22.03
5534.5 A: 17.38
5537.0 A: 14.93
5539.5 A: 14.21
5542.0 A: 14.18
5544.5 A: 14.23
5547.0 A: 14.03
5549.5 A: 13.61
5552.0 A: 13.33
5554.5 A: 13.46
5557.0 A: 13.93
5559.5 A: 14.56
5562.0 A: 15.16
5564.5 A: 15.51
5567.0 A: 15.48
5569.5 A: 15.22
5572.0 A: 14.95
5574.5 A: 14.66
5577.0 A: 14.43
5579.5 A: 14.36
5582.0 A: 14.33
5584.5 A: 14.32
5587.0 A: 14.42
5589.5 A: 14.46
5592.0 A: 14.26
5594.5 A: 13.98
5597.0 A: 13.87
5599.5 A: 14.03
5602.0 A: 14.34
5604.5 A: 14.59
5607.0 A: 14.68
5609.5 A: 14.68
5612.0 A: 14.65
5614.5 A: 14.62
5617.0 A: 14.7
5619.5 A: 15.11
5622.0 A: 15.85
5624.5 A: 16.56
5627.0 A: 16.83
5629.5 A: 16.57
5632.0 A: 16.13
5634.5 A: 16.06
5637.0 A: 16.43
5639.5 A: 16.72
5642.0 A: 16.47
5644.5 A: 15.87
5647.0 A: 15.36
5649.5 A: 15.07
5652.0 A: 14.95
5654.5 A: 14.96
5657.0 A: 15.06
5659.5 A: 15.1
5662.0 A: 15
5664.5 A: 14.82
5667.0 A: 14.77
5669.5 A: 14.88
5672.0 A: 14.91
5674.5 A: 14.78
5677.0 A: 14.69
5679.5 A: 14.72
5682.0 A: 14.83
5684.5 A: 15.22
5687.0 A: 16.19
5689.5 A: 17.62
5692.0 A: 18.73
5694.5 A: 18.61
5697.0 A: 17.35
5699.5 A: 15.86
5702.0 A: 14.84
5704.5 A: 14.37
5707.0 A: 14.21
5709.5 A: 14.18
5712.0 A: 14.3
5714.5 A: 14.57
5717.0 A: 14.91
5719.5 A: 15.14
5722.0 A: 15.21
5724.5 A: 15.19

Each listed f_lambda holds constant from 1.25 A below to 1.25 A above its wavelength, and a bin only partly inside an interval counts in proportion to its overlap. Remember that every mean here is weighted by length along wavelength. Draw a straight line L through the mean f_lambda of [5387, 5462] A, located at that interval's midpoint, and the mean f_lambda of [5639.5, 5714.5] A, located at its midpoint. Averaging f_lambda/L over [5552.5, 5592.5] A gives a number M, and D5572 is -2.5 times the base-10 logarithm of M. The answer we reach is 0.08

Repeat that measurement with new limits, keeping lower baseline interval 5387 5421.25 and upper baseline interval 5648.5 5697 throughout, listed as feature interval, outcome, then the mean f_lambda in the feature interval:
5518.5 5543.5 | -0.18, 18.9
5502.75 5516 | 0.06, 15.1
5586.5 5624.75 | 0.08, 14.6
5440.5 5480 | 0.02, 15.8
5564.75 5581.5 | 0.07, 14.9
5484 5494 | -0.01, 16.2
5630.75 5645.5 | -0.04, 16.3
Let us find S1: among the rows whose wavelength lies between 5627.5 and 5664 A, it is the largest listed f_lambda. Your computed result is 16.72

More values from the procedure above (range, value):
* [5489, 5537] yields 26.39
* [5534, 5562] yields 17.38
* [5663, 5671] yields 14.88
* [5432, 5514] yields 16.92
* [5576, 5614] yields 14.68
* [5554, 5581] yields 15.51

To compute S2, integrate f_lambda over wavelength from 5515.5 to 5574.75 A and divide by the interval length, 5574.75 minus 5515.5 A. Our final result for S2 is 16.3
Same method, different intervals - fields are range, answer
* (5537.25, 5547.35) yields 14.3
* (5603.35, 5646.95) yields 15.7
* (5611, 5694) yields 15.6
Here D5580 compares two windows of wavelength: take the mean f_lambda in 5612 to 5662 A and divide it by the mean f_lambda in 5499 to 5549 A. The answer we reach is 0.93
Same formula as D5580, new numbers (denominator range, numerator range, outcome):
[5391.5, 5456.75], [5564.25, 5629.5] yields 0.91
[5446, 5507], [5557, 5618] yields 0.92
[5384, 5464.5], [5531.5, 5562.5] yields 0.92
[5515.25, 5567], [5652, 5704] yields 0.94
